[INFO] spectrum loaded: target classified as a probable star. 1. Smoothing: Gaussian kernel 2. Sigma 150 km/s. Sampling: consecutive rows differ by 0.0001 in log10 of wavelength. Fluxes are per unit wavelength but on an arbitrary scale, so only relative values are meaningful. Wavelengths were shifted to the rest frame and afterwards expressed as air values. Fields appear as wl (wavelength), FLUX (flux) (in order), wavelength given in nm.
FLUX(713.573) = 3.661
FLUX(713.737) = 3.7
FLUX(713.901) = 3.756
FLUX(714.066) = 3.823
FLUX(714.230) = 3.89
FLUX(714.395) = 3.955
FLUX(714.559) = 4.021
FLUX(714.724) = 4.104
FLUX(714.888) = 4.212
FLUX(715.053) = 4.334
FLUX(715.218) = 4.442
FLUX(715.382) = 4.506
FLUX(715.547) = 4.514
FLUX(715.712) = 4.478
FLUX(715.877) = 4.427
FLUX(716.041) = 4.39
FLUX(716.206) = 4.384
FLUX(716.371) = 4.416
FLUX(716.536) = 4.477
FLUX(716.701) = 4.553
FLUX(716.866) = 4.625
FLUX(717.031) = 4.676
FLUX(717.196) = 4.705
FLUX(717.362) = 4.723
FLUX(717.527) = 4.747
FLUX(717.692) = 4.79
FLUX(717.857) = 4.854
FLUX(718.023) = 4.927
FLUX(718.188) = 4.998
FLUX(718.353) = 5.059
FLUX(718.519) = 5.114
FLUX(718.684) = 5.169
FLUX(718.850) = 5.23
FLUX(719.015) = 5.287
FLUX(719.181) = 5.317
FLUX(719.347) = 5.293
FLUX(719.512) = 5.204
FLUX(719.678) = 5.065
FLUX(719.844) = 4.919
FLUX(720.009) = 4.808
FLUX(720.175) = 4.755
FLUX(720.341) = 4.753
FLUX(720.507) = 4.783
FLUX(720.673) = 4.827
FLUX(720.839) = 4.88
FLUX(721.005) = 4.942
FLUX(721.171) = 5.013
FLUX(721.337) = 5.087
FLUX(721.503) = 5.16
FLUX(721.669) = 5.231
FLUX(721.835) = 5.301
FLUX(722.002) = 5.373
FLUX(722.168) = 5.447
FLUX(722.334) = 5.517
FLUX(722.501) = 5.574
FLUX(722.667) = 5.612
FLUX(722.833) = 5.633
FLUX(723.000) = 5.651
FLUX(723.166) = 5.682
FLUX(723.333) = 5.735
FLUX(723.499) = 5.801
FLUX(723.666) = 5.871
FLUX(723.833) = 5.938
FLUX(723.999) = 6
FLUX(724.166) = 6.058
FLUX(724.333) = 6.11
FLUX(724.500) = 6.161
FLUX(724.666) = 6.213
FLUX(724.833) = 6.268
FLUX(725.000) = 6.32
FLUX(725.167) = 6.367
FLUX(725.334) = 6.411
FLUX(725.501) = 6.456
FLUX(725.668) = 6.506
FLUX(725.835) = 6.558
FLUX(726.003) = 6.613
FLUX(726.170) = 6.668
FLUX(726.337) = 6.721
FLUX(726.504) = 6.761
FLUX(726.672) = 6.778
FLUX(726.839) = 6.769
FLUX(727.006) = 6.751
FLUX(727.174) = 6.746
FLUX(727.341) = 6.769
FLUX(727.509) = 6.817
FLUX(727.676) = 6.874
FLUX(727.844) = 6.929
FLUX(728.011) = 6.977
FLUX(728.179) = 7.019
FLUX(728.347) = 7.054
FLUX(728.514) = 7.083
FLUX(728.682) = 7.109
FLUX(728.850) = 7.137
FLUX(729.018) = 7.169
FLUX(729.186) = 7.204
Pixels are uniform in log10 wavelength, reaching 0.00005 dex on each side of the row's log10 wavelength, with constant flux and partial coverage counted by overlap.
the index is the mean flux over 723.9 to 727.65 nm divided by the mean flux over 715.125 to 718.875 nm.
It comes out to 1.38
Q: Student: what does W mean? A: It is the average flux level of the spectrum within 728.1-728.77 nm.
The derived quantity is 7.07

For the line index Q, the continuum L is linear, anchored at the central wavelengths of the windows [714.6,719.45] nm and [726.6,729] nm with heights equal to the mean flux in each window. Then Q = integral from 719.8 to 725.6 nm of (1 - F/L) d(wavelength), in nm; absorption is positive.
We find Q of 0.32 nm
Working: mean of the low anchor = 4.71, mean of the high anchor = 6.92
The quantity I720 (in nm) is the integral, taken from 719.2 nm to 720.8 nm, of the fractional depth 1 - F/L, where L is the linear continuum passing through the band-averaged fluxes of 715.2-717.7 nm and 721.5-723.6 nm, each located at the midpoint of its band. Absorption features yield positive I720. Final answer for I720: 0.05 nm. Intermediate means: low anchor 4.55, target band 4.95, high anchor 5.53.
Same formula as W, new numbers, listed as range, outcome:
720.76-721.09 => 4.91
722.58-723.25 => 5.65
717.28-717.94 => 4.78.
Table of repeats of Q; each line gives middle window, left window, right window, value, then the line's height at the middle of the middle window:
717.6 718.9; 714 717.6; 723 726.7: -0.032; 4.89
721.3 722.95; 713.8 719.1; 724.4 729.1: 0.096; 5.74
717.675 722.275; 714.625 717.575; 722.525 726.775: 0.158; 5.25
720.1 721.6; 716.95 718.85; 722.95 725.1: 0.142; 5.43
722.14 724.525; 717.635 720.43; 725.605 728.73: 0.076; 5.97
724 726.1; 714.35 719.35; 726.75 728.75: 0.009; 6.35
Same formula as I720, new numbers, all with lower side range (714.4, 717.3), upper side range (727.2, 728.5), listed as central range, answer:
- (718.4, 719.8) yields -0.03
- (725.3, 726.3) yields -0.01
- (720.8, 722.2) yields 0.11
